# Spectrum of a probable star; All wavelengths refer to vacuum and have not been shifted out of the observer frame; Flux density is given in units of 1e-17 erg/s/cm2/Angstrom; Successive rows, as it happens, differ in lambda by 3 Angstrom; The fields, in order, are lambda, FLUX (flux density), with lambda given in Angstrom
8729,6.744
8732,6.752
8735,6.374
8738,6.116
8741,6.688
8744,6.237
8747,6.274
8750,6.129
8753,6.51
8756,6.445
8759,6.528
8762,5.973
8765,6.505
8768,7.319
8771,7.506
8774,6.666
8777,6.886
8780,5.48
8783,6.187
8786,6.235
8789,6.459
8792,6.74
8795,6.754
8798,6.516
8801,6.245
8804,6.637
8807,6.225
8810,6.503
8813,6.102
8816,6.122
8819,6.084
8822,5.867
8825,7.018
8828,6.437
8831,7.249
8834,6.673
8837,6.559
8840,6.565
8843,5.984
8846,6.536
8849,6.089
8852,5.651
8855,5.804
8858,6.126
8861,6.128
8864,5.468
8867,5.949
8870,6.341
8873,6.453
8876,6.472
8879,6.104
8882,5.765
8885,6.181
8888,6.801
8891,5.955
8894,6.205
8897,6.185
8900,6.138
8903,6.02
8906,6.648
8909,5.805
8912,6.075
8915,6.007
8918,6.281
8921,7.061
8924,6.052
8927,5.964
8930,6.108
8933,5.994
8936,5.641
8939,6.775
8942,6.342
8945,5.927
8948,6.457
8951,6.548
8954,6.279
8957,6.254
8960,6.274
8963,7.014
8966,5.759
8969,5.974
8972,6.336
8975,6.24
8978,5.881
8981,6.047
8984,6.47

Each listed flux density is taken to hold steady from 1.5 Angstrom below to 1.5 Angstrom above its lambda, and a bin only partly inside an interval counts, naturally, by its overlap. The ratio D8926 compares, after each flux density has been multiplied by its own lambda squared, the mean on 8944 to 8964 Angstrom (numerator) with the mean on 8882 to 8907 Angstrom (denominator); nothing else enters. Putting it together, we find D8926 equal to 1.0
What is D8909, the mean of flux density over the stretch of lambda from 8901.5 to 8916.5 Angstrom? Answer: 6.11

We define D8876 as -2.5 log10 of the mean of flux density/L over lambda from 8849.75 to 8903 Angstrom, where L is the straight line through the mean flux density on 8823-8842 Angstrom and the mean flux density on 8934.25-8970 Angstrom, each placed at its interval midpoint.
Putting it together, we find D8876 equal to 0.08 mag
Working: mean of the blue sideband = 6.71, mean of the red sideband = 6.27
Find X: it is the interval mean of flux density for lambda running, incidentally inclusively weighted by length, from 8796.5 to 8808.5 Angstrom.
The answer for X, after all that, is 6.41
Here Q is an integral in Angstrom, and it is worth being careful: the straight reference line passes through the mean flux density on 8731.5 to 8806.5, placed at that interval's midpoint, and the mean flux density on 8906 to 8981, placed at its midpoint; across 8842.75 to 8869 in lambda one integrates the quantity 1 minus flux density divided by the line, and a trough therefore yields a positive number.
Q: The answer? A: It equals 1.5 Angstrom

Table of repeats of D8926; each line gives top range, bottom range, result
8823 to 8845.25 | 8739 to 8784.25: 1.04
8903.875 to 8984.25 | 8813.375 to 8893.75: 1.02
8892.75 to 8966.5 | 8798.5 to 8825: 1.02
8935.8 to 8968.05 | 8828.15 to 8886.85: 1.04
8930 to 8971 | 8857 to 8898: 1.03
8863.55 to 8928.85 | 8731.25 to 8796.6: 0.98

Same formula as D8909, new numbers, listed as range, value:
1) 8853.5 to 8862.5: 6.02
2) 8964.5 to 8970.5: 5.87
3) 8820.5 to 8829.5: 6.44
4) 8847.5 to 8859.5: 5.92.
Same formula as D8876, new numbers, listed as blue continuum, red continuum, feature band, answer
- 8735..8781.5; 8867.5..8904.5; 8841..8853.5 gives 0.037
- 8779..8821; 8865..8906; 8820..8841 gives -0.057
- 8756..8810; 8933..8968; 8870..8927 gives 0.021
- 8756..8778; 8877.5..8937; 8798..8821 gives 0.048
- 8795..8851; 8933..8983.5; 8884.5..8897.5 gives 0.008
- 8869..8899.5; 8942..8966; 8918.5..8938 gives 0.026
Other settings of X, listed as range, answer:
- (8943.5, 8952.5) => 6.31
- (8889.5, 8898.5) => 6.12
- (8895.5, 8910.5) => 6.16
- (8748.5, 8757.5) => 6.36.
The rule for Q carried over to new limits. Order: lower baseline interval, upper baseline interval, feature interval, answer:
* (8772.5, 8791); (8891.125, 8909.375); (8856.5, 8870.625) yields 0.5 Angstrom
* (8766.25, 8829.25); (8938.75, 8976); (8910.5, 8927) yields 0.2 Angstrom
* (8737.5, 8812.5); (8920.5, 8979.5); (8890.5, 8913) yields 0.6 Angstrom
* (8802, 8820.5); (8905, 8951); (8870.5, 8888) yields 0.0 Angstrom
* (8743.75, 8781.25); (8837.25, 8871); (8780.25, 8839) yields -1.4 Angstrom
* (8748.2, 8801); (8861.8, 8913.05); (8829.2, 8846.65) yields -0.8 Angstrom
